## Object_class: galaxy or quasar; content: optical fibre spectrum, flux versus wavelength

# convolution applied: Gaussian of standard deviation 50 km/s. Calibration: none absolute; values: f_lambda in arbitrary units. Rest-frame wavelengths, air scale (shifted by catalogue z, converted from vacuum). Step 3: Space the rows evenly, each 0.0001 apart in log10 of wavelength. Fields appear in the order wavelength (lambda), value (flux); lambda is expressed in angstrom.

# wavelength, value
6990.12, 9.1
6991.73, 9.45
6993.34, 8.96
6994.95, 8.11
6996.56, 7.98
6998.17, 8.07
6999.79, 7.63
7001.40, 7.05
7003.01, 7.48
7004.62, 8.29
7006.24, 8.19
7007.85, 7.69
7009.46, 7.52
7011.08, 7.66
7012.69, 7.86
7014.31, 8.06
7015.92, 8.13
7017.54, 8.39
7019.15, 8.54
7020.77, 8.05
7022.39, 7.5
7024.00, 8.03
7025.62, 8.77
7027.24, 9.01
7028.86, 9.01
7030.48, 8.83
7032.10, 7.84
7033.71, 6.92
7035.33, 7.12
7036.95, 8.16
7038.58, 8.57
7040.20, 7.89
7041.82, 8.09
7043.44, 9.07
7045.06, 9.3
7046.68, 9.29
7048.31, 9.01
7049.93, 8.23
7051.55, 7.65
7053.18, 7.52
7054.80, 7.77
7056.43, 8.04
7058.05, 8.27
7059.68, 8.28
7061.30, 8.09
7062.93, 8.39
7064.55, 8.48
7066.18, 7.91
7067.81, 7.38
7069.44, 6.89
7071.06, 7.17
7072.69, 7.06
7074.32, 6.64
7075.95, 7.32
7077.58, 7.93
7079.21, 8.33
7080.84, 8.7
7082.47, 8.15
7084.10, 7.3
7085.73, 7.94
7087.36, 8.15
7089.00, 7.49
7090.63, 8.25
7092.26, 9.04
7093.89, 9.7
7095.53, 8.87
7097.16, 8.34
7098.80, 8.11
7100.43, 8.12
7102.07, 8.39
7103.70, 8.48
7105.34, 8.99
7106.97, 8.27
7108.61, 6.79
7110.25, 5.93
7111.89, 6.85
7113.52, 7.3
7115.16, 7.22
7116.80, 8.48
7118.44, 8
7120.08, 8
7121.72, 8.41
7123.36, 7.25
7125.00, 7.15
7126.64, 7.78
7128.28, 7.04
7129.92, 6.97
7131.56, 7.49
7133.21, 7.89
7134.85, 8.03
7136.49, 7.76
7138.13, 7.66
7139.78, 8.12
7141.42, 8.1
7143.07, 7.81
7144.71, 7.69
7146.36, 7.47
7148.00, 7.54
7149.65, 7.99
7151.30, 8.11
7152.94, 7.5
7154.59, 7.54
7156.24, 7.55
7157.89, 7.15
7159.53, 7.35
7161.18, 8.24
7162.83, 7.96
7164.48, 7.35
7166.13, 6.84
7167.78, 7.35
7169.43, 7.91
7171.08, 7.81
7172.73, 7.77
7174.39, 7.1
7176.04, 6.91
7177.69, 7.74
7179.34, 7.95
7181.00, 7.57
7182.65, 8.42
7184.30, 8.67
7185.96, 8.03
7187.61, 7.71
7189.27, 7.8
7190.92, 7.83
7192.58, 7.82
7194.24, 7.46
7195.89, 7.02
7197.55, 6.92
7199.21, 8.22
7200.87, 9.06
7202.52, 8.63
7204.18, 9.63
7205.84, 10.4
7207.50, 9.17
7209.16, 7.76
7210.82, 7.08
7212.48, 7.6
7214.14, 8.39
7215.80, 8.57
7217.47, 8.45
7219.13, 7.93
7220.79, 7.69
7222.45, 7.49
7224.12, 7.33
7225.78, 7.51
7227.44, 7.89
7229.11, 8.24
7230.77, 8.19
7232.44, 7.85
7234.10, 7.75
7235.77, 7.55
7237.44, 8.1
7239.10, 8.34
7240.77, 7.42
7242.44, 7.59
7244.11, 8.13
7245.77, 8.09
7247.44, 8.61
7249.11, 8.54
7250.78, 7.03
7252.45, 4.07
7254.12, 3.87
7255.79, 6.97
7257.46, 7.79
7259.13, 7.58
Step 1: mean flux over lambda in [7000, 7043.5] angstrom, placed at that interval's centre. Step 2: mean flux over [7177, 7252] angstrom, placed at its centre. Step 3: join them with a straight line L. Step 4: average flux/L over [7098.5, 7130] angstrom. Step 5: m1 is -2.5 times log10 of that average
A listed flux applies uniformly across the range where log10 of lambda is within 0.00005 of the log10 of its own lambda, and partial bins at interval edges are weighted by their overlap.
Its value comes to 0.05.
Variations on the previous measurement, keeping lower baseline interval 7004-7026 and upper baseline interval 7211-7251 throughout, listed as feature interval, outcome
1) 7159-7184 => 0.04 mag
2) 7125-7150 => 0.04 mag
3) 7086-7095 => -0.07 mag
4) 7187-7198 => 0.06 mag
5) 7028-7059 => -0.03 mag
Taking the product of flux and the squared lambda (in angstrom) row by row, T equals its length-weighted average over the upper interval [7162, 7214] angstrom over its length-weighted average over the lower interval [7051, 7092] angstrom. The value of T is 1.05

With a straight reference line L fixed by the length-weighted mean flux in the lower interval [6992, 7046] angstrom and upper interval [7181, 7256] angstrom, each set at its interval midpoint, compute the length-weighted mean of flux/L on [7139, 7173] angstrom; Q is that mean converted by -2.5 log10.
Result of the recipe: 0.04 mag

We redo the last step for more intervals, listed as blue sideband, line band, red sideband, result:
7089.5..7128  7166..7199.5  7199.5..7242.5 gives 0.06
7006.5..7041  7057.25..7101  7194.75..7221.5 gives 0.02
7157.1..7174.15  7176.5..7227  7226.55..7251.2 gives -0.04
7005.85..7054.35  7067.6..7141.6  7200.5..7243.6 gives 0.05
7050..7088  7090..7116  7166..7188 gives -0.04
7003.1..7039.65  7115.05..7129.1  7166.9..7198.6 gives 0.01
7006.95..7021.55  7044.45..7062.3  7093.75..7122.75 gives -0.04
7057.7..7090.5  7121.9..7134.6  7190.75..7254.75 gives 0.05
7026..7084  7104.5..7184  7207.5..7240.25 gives 0.05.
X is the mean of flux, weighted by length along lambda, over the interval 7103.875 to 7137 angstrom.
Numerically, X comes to 7.6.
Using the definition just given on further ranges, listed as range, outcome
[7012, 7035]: 8.19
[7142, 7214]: 7.85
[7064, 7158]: 7.79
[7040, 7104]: 8.13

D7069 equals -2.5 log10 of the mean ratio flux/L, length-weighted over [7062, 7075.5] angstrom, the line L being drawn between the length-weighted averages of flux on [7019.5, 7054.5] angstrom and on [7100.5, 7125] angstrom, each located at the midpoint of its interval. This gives 0.08 mag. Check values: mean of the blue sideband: 8.27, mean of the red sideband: 7.73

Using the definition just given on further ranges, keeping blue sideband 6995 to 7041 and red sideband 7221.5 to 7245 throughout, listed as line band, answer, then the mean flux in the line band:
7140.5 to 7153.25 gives 0.01 mag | 7.79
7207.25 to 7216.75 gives -0.03 mag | 8.03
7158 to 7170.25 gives 0.05 mag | 7.55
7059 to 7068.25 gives -0.02 mag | 8.12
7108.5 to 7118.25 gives 0.11 mag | 7.17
